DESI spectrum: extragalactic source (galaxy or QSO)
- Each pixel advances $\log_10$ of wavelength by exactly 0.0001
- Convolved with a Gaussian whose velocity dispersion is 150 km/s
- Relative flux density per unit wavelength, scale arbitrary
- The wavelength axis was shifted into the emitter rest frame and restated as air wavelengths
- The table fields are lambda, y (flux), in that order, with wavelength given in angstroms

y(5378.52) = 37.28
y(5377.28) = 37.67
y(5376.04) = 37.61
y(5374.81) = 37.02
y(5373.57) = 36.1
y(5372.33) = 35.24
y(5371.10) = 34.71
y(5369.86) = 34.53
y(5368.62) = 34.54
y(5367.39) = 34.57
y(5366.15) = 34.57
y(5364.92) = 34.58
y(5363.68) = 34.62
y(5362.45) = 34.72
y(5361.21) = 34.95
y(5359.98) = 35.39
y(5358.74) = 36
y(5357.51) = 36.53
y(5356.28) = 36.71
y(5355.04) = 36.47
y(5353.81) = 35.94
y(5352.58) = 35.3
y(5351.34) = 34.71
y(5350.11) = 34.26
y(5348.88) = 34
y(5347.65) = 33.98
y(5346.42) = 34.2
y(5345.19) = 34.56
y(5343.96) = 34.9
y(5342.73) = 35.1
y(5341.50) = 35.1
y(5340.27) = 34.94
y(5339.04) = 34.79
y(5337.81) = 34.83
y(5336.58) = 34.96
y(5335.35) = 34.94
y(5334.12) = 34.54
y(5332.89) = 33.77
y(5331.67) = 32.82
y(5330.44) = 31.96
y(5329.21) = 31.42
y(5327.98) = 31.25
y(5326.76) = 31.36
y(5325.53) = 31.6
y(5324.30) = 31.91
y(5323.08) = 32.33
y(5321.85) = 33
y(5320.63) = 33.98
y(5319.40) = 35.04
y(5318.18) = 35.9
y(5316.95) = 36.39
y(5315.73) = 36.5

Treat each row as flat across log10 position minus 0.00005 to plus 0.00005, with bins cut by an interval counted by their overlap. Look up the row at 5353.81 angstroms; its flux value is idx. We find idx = 35.94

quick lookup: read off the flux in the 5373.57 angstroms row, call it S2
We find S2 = 36.1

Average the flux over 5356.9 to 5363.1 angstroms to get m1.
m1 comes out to 35.5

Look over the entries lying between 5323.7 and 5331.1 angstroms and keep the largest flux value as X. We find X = 31.96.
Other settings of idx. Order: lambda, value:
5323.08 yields 32.33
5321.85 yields 33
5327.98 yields 31.25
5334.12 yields 34.54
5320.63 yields 33.98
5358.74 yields 36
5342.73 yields 35.1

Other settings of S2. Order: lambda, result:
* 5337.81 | 34.83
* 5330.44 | 31.96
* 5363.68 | 34.62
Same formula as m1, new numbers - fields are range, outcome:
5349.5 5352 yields 34.4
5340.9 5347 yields 34.8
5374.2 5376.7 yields 37.4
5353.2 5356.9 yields 36.4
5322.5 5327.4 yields 31.8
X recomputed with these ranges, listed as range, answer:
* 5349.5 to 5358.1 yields 36.71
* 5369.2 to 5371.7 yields 34.71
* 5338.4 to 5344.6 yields 35.1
